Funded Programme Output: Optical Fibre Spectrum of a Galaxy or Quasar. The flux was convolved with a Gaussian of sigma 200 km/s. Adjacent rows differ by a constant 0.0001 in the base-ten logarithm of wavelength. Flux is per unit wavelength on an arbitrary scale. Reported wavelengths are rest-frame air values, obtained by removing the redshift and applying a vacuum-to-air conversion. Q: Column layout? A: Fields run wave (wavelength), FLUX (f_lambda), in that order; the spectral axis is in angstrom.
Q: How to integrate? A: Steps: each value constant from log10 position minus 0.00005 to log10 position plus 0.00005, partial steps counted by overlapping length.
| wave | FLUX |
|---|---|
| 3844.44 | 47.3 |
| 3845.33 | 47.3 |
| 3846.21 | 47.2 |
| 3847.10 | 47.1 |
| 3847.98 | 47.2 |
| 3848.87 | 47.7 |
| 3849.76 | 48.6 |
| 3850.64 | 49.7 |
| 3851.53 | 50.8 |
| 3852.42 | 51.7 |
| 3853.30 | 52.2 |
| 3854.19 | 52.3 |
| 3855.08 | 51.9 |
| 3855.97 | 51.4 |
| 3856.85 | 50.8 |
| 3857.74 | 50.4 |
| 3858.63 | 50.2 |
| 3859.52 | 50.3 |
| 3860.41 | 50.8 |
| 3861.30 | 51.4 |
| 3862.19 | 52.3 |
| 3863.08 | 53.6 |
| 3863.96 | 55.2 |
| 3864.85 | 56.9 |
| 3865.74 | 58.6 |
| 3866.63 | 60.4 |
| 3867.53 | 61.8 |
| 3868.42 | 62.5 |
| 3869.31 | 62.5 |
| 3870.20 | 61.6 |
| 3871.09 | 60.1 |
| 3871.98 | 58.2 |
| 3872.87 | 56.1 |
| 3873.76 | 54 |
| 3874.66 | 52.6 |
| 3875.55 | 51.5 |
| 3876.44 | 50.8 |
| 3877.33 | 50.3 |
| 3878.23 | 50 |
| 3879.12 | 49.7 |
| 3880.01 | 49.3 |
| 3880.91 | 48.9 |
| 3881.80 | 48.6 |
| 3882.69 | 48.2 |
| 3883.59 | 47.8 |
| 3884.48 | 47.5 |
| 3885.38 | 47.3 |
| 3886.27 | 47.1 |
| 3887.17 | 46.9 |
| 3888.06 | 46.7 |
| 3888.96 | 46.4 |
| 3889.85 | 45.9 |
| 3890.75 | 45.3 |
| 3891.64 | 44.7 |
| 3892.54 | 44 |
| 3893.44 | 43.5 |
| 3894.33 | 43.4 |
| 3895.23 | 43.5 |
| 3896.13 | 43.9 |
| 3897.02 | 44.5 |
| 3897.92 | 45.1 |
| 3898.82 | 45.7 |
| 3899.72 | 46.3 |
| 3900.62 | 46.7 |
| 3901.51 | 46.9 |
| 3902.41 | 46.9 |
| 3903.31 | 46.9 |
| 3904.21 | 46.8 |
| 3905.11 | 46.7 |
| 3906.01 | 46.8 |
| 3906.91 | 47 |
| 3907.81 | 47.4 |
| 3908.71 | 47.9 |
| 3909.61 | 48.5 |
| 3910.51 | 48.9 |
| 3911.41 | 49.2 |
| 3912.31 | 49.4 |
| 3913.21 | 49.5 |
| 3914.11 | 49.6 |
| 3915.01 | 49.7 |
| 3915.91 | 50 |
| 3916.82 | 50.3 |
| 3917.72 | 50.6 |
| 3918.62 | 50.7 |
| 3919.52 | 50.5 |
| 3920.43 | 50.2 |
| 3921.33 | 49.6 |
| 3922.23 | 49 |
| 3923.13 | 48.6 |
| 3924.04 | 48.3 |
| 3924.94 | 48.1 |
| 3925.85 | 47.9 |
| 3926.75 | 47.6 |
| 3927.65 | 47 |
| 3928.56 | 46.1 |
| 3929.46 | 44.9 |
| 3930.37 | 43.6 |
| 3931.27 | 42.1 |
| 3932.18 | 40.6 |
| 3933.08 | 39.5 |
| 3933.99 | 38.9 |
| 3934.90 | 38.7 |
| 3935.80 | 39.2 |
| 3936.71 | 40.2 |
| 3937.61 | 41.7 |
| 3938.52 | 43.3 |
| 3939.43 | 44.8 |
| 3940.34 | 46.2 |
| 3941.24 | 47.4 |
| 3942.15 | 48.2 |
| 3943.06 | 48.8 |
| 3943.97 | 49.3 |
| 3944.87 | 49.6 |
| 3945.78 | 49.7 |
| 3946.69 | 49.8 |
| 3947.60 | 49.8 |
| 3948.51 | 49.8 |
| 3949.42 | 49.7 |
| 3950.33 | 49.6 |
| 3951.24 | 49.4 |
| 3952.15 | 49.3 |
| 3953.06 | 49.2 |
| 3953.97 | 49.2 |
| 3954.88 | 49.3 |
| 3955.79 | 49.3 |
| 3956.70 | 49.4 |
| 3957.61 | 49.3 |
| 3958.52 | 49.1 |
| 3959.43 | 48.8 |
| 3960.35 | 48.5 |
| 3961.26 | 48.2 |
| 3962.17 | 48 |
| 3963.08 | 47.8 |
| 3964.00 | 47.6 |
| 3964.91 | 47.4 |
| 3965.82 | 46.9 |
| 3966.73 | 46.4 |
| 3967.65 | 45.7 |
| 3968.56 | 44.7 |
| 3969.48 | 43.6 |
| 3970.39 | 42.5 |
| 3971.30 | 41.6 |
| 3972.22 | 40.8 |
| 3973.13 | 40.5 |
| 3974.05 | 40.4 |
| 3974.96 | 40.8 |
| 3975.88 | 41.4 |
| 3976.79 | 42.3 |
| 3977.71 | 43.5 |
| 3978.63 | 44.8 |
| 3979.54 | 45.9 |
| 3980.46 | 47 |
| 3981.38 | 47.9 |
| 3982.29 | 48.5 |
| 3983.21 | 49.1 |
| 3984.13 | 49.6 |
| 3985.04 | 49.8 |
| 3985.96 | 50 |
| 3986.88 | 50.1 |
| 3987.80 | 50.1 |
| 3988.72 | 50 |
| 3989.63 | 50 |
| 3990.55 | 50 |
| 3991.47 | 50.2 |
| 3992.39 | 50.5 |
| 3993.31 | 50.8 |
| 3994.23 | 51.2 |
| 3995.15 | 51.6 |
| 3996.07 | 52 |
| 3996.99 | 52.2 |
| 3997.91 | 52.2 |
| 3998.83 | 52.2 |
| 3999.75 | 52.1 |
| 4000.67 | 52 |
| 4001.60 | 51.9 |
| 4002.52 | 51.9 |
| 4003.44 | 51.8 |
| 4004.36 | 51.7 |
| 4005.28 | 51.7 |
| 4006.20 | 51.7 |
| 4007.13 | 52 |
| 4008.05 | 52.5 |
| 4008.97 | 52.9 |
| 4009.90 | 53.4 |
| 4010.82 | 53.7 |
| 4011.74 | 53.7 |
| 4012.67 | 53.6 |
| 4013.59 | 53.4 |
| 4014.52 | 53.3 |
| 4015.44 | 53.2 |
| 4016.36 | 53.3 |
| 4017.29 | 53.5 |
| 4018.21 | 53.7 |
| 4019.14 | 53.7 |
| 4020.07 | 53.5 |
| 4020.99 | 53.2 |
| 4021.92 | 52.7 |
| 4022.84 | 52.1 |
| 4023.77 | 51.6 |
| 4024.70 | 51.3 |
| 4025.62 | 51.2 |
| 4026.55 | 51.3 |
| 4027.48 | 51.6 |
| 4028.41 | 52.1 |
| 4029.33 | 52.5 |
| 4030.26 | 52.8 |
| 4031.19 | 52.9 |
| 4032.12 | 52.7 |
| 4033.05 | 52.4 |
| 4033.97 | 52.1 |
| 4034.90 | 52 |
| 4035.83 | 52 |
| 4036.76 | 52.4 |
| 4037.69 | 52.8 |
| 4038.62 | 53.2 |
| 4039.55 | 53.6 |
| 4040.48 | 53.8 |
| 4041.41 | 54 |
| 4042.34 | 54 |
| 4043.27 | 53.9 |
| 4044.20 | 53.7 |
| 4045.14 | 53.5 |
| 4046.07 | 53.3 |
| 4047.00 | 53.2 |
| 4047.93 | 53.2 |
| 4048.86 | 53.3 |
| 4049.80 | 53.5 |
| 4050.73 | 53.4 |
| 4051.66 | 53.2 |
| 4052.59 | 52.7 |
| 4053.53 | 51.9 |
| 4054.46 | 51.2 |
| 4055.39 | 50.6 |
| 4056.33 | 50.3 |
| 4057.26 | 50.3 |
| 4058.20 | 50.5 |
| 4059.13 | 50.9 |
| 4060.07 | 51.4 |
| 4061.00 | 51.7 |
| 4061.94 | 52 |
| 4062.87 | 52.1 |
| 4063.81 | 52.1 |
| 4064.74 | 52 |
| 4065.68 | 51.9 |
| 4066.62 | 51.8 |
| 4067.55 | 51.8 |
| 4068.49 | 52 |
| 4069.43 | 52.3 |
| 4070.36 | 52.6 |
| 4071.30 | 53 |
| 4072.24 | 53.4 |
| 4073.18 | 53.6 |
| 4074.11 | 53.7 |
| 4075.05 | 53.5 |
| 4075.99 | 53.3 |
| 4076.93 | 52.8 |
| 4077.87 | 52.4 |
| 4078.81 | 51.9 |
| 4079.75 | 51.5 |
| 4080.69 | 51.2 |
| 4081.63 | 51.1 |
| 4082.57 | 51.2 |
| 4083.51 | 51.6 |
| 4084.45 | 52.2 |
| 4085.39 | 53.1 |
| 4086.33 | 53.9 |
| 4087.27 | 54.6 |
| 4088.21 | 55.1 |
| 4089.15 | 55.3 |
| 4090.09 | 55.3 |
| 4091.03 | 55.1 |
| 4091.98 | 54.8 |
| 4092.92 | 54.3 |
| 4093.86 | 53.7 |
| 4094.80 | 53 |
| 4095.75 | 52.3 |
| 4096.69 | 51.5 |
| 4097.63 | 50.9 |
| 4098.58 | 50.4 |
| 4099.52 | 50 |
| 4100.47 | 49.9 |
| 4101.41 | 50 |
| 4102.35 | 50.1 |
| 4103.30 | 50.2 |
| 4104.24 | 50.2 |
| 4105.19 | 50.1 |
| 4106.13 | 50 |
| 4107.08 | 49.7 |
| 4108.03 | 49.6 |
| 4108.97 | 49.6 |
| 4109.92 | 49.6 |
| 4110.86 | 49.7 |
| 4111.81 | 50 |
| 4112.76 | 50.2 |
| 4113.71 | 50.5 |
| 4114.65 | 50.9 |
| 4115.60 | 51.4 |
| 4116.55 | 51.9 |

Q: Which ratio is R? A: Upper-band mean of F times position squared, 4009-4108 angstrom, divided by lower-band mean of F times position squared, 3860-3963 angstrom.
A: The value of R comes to 1.16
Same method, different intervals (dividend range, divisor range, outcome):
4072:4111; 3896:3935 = 1.21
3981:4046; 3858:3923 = 1.11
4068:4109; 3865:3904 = 1.16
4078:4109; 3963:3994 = 1.18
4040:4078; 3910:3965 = 1.18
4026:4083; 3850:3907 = 1.14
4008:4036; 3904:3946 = 1.18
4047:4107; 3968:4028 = 1.09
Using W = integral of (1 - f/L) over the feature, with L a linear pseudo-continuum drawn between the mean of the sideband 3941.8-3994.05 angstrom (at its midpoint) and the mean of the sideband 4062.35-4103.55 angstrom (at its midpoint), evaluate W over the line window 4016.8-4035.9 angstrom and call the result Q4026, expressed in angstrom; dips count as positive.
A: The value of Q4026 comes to -0.9 angstrom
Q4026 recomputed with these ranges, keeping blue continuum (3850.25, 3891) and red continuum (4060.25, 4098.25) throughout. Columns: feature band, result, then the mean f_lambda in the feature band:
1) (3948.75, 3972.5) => 2.27 angstrom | 47.4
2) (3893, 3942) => 5.68 angstrom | 46.2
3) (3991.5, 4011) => 0.23 angstrom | 51.9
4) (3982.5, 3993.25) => 0.52 angstrom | 49.9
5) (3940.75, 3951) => 0.62 angstrom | 49.2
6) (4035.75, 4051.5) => -0.21 angstrom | 53.4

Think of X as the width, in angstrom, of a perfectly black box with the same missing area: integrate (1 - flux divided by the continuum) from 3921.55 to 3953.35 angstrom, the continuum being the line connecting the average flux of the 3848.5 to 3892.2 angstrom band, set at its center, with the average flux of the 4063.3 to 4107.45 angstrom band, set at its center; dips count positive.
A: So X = 3.53 angstrom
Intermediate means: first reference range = 51.8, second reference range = 52.3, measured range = 46.2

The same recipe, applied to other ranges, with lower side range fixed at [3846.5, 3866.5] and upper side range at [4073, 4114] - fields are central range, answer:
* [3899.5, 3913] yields 1.06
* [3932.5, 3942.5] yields 1.78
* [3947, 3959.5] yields 0.55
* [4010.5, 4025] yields -0.38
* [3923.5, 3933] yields 1.15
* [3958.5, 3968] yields 0.75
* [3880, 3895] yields 1.50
